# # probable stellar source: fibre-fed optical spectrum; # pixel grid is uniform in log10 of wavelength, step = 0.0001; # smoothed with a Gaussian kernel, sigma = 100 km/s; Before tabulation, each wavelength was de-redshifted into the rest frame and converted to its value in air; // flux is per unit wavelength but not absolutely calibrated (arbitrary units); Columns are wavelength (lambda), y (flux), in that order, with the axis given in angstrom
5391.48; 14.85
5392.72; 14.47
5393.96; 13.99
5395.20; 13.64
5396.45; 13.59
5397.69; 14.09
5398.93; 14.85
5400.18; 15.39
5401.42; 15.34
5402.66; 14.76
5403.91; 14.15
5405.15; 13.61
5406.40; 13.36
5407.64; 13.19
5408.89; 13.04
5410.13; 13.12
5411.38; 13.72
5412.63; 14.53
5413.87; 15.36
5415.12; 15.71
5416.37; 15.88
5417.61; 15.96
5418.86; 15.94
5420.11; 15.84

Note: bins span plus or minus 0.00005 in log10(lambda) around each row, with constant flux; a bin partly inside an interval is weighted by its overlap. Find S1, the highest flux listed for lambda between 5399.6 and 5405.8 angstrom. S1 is 15.39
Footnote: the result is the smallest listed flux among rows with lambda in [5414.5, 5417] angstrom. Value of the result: 15.71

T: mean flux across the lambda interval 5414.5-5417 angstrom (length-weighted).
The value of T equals 15.8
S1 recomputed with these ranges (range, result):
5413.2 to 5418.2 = 15.96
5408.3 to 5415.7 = 15.71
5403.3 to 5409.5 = 14.15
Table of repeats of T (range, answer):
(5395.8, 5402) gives 14.6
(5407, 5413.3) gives 13.5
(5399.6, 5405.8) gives 14.6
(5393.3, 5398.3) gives 13.8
